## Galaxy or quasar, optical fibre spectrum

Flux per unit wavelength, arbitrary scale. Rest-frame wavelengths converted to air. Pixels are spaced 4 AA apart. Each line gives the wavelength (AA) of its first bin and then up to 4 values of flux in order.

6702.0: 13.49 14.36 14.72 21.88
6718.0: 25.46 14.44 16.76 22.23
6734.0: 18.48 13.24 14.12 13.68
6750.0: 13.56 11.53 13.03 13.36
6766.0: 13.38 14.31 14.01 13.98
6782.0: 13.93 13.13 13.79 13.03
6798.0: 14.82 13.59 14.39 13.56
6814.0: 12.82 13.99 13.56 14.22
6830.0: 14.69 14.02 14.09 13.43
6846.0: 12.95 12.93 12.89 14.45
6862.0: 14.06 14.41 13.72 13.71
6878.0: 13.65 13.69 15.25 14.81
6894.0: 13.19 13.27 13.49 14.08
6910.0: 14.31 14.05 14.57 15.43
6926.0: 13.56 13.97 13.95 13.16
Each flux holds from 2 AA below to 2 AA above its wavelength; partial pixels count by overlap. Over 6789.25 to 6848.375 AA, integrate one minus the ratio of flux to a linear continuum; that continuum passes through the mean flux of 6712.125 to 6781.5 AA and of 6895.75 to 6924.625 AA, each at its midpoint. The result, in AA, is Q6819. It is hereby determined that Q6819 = 4.8 AA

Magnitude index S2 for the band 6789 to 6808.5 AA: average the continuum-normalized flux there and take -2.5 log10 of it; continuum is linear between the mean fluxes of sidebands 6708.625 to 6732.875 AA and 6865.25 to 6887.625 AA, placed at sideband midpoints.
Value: 0.20 mag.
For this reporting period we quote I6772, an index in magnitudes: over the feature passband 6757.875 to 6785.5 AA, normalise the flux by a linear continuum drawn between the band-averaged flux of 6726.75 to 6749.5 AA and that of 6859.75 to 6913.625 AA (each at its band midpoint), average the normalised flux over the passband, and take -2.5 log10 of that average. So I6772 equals 0.14 mag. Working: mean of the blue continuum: 16.2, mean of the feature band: 13.7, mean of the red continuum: 14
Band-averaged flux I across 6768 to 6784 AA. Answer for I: 14.1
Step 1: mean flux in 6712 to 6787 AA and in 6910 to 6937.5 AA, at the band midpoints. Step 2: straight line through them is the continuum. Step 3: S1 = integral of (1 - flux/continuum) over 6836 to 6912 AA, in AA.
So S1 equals 4.00 AA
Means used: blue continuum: 15.5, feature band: 13.8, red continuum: 14.2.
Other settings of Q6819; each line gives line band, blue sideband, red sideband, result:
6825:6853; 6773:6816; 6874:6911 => 0.23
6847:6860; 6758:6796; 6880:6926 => 0.53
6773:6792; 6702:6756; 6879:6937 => 2.36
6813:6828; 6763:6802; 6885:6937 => 0.20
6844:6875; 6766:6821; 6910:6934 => 0.89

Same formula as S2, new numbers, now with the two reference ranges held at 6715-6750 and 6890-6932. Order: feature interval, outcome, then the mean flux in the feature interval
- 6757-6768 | 0.25 mag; 13.3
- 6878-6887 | 0.03 mag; 14.2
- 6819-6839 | 0.10 mag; 14.1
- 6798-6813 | 0.15 mag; 13.9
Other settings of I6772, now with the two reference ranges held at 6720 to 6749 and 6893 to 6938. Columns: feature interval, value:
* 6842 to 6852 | 0.135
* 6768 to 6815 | 0.119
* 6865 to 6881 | 0.048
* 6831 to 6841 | 0.062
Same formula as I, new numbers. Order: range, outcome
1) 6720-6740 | 17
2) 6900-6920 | 14.1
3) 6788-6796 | 13.4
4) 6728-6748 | 16.4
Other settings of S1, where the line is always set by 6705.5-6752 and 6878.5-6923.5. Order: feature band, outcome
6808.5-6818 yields 1.38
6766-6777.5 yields 1.61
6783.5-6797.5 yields 2.17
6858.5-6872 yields 0.59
